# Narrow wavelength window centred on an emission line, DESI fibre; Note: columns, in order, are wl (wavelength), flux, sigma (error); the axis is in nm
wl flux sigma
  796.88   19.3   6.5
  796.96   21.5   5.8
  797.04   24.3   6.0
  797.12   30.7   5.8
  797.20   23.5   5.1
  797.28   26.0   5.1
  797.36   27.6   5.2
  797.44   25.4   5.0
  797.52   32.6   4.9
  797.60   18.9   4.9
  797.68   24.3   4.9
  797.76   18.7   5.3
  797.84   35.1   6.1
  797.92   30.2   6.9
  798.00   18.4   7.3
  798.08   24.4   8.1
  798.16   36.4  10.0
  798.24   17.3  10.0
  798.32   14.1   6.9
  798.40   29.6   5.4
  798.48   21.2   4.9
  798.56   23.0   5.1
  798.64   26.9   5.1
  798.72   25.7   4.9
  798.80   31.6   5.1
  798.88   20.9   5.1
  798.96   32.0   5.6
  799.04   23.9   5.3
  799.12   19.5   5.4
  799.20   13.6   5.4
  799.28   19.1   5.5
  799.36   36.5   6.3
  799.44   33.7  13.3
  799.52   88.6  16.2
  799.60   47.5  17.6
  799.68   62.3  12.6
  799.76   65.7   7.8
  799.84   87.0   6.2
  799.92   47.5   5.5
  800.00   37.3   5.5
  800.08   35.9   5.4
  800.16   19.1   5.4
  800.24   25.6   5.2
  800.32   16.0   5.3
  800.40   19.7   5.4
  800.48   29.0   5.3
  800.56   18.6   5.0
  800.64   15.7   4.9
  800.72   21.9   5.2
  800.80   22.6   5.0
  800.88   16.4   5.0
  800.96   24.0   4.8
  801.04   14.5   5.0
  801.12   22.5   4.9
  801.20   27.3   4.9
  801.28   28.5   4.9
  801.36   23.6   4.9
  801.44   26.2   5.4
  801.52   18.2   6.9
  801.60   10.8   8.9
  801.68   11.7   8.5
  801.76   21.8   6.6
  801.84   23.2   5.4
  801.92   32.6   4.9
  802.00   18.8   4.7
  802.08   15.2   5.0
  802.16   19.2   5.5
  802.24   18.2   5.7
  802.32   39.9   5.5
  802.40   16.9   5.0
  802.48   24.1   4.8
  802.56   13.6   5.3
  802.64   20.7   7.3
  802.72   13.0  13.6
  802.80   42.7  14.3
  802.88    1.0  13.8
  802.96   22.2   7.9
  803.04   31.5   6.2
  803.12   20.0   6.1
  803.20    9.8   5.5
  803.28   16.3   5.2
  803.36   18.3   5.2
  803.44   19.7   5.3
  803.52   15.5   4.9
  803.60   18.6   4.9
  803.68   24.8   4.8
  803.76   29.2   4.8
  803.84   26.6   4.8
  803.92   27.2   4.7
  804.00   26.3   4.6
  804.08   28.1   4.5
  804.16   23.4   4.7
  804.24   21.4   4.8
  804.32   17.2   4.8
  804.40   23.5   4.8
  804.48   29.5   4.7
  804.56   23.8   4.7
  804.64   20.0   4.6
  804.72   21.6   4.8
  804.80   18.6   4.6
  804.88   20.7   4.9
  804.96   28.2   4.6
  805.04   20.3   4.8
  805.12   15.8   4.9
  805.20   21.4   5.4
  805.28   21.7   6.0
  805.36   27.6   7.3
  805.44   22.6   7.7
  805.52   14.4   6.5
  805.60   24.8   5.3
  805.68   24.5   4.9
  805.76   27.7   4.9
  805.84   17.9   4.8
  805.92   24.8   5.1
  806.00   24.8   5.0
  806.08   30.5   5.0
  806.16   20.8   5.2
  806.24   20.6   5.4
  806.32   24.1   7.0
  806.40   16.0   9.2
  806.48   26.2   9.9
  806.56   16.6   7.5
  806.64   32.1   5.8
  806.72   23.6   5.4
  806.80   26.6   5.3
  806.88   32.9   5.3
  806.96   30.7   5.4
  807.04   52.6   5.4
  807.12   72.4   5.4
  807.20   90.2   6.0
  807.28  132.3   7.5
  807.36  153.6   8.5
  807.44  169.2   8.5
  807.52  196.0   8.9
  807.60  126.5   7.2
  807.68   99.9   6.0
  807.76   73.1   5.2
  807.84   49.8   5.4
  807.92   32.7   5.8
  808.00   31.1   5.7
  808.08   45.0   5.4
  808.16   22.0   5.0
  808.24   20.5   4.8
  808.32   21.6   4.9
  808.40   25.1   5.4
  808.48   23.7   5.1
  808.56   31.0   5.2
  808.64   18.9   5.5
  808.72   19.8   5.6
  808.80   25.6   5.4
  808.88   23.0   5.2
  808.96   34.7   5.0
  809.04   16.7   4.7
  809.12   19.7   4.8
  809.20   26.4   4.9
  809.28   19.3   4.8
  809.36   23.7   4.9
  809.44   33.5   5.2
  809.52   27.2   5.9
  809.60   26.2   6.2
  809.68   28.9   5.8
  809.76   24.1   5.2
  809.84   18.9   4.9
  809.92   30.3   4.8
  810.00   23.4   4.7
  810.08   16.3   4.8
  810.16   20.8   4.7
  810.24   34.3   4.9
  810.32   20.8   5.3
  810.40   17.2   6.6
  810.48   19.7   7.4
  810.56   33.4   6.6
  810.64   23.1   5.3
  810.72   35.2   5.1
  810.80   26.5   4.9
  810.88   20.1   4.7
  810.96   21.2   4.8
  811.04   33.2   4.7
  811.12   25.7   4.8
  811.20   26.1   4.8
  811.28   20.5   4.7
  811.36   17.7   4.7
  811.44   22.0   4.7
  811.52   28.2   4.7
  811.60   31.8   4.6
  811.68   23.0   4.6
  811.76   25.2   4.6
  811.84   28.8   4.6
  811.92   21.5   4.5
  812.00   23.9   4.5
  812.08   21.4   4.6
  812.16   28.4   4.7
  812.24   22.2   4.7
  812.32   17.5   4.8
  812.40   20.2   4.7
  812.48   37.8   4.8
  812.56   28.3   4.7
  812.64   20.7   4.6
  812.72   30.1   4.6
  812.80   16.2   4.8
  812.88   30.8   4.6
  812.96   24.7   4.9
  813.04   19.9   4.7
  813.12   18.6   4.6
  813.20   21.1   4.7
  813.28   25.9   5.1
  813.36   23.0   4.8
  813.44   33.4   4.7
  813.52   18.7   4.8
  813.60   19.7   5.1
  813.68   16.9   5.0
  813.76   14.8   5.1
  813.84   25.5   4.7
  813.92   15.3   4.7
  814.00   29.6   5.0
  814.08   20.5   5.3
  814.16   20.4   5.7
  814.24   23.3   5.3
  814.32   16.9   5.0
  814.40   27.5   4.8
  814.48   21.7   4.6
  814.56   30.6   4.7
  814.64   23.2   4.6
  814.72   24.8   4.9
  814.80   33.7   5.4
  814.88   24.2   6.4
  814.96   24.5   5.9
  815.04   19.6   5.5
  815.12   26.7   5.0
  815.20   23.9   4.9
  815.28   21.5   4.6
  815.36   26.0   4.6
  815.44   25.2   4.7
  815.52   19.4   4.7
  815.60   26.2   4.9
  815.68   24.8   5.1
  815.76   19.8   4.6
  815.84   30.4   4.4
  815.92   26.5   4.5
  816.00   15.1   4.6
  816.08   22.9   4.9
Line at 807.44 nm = [O III]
